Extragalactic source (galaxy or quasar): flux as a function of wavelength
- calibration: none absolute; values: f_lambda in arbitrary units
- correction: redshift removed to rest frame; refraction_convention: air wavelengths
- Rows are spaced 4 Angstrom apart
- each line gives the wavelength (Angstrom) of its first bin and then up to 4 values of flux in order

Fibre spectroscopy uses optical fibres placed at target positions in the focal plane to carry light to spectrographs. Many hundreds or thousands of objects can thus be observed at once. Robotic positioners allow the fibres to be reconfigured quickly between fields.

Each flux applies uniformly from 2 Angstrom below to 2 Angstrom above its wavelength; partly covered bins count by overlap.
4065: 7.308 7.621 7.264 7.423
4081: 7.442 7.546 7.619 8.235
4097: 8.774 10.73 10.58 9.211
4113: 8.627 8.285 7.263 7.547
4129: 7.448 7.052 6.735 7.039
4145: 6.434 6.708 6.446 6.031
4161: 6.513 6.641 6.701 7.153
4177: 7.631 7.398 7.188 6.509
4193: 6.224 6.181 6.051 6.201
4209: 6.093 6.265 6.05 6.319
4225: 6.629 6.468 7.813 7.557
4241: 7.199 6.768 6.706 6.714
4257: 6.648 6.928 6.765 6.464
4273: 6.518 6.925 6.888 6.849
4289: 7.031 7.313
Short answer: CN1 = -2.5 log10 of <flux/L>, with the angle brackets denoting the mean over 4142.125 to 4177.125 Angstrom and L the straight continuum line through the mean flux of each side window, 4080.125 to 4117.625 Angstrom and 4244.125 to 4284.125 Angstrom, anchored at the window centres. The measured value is 0.20 mag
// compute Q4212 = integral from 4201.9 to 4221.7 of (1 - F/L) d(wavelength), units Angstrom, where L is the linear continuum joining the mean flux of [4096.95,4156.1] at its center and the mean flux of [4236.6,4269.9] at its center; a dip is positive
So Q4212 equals 2.8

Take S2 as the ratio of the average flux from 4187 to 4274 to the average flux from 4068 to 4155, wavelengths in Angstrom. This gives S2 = 0.8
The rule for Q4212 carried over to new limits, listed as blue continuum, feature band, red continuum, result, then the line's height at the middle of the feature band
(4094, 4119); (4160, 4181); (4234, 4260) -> 3.2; 8.25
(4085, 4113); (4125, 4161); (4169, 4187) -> 5.8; 8.05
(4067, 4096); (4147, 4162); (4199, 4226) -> 0.9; 6.84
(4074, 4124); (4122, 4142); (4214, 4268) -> 2.2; 8.05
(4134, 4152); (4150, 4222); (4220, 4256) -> 2.9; 6.82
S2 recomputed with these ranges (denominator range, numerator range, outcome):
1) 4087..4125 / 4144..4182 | 0.77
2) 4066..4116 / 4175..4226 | 0.78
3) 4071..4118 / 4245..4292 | 0.80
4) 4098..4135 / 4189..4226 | 0.73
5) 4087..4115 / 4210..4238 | 0.73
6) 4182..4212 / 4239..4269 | 1.06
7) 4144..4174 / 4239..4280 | 1.03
